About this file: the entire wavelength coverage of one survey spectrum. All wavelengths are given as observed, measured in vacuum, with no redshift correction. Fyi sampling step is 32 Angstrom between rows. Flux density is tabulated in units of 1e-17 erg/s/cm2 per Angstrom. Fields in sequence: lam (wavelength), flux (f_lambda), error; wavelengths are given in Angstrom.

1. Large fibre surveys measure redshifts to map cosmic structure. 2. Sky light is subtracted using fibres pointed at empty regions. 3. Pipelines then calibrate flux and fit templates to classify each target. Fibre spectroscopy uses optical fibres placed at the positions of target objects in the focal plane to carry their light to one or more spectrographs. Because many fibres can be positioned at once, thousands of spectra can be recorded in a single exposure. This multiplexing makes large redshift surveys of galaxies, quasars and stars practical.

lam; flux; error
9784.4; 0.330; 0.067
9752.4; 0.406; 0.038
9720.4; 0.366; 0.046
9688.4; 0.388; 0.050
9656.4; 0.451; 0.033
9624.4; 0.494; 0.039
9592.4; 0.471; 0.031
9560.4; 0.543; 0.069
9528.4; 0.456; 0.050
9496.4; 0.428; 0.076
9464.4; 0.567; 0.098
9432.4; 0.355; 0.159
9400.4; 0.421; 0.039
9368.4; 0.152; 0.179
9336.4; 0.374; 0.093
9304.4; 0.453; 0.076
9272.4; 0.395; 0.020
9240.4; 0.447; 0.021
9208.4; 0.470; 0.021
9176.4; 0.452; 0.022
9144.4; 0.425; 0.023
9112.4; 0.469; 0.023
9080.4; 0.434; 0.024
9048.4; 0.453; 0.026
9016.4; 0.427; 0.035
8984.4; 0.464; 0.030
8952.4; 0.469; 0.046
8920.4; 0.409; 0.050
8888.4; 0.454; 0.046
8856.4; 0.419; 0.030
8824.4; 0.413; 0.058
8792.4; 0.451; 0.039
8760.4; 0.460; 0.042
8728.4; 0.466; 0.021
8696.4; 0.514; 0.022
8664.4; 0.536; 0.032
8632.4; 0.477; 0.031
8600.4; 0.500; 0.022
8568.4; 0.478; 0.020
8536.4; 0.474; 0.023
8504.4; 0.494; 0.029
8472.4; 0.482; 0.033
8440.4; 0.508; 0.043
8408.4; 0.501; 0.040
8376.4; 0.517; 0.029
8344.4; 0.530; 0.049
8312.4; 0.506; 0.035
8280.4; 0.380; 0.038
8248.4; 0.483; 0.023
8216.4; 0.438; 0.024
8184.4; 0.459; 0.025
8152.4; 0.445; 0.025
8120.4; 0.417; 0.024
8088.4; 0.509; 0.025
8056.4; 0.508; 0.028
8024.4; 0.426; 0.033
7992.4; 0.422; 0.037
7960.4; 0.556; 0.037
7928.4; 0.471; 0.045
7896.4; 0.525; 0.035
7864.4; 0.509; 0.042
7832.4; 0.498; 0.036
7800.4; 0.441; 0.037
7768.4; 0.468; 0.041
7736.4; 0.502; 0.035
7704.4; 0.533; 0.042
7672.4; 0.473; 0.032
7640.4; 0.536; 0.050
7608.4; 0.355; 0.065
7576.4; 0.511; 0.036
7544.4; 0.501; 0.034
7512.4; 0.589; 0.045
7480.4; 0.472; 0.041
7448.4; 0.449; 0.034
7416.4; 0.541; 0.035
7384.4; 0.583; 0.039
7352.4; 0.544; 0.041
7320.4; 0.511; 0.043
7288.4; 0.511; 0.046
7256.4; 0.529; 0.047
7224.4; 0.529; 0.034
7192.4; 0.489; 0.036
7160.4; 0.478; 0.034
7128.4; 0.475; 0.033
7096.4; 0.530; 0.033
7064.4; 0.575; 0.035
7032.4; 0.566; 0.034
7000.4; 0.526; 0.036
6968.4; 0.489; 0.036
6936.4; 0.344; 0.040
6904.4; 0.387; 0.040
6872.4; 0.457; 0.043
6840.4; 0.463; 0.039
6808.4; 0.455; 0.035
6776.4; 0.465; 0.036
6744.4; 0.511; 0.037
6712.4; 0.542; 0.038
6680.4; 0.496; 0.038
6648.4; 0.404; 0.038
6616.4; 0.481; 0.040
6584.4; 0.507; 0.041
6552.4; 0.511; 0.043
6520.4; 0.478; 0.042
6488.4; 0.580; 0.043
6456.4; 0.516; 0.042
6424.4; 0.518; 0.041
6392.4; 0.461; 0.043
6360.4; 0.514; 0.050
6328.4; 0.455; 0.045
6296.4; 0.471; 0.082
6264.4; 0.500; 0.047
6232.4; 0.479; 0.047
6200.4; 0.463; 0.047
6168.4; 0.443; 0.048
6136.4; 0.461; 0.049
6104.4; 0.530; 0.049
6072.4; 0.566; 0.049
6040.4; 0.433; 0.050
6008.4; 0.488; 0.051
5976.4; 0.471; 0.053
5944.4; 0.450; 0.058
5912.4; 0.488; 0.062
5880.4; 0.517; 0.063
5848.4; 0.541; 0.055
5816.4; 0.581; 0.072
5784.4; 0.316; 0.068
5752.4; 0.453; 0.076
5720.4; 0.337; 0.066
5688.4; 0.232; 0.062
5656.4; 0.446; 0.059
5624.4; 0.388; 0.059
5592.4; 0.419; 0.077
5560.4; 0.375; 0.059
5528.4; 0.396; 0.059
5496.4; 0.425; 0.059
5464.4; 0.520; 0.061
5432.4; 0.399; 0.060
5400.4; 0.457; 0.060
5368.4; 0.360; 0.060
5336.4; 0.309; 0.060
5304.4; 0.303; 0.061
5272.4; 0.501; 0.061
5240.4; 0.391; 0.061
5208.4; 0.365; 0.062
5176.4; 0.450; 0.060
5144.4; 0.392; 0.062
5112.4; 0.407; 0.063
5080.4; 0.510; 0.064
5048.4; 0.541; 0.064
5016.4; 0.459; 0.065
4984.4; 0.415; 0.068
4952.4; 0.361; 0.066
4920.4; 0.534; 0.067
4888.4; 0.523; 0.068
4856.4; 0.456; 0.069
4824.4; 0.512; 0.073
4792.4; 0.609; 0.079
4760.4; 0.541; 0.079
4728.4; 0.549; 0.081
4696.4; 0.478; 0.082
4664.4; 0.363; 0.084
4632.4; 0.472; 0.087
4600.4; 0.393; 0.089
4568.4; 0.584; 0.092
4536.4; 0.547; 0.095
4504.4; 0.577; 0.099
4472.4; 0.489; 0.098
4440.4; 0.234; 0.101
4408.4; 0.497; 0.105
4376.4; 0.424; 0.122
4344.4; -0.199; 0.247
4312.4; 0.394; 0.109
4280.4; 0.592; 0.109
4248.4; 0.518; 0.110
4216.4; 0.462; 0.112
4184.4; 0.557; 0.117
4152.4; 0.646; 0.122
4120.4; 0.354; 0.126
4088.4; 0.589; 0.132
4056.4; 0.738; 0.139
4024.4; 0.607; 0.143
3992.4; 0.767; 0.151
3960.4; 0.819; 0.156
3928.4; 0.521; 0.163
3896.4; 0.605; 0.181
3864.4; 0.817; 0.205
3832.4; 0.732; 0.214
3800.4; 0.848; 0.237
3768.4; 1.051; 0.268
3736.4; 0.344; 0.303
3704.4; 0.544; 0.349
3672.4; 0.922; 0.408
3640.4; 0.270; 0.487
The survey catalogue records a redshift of 0.573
